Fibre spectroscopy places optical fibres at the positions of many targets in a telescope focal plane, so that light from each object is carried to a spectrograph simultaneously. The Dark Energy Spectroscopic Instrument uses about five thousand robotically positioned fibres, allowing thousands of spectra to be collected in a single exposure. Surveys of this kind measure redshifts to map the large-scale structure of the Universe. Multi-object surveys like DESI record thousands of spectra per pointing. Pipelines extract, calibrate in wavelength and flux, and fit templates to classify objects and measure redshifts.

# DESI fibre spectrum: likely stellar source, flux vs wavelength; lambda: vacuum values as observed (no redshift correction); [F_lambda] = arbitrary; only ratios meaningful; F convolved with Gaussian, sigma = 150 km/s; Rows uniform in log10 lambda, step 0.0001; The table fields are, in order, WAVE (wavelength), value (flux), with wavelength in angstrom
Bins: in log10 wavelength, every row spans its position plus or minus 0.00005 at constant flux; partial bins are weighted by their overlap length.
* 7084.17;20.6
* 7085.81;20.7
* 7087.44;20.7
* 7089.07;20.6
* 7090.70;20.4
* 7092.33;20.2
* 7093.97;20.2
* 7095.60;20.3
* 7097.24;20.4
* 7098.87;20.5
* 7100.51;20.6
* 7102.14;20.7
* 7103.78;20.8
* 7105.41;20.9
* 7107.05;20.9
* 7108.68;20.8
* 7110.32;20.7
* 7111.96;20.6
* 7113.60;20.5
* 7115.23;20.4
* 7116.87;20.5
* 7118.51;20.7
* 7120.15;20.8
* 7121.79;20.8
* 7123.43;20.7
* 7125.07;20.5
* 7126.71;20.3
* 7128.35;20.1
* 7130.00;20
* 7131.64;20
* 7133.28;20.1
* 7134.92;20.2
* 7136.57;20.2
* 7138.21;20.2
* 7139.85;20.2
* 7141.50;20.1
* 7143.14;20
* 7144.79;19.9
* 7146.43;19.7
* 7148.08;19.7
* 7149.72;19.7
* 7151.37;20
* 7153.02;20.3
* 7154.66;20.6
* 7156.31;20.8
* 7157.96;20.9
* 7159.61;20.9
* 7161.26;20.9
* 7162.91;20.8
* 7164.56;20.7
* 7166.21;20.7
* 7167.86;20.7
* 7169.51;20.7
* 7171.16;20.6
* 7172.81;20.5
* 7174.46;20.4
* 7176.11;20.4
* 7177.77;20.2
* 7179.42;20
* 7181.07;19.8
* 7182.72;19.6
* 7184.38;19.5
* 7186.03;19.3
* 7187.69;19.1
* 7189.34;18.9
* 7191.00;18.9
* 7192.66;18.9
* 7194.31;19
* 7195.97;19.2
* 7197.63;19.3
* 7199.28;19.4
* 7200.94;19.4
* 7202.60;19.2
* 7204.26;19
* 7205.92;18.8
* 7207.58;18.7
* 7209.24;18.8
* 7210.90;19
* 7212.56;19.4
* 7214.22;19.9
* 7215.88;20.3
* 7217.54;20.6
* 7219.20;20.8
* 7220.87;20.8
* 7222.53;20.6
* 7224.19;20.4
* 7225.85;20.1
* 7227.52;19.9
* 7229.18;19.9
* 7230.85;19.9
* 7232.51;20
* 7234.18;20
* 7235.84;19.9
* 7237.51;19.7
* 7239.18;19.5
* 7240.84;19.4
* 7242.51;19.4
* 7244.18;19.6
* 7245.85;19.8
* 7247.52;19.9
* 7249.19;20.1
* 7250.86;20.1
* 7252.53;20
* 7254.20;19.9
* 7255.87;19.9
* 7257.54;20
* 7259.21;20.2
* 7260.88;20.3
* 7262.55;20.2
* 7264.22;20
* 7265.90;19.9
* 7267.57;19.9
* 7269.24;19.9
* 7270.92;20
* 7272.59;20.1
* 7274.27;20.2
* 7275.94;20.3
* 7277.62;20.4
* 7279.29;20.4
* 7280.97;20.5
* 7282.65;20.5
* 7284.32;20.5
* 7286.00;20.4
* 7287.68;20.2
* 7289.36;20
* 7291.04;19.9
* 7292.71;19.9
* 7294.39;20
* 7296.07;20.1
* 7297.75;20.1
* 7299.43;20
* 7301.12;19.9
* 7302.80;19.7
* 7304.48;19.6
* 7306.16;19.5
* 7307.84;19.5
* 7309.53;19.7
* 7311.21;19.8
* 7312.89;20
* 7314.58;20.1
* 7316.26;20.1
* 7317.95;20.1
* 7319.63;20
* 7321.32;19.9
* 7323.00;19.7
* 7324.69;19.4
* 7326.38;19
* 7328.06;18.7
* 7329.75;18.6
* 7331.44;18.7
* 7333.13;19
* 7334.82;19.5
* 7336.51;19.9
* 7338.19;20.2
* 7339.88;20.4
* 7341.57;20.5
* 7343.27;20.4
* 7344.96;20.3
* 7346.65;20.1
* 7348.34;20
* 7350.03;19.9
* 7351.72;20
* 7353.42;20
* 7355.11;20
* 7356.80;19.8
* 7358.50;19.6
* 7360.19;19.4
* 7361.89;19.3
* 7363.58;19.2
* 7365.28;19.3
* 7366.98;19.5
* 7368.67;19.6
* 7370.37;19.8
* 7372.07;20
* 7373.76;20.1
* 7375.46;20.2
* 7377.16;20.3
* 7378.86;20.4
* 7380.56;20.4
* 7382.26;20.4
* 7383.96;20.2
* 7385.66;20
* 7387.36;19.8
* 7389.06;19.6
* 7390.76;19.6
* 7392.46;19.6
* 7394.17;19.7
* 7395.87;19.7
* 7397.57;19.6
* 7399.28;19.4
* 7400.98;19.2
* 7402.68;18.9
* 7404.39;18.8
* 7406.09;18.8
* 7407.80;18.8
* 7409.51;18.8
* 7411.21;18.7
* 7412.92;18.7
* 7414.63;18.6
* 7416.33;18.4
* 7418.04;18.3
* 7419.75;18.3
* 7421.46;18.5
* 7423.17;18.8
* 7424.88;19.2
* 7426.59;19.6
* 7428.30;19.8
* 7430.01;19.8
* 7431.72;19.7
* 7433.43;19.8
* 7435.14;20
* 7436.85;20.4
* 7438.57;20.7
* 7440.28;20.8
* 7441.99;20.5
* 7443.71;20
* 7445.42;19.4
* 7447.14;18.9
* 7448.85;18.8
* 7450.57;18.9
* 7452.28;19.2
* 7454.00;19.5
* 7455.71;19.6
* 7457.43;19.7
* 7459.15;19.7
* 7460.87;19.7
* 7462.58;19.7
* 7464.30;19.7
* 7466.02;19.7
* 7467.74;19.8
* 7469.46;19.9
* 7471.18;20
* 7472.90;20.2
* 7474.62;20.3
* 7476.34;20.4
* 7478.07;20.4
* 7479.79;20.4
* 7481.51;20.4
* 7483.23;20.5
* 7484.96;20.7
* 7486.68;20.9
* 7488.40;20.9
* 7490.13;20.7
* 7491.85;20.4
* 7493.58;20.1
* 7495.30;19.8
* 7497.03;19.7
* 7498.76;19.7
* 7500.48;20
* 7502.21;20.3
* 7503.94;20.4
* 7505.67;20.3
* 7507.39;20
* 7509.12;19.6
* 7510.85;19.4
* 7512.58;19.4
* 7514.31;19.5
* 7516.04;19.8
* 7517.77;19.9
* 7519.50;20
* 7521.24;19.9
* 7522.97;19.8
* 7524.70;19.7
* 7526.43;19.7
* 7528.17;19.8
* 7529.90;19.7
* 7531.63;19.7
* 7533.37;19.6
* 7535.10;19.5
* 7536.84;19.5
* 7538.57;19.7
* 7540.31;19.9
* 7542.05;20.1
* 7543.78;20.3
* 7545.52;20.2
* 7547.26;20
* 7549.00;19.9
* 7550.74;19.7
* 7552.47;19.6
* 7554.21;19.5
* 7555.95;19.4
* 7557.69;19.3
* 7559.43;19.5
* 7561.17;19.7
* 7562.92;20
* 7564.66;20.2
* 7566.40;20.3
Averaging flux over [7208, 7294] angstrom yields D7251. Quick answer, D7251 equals 20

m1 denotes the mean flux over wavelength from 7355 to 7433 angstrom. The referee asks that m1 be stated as 19.4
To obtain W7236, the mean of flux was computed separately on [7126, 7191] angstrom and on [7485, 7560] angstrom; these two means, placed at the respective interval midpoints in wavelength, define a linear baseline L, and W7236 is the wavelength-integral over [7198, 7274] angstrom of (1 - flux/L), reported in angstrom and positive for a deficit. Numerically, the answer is 0.99 angstrom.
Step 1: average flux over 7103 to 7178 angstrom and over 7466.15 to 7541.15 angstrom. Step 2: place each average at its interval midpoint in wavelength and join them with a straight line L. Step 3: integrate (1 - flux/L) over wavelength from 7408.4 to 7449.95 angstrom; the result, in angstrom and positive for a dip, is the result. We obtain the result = 1.5 angstrom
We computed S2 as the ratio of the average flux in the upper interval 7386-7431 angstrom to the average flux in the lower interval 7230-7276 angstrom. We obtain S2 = 1.0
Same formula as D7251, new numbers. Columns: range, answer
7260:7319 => 20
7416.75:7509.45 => 19.9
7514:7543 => 19.8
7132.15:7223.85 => 19.9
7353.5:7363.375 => 19.6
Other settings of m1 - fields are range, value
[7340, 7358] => 20.1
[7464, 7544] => 20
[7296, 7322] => 19.9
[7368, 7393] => 20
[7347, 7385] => 19.9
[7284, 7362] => 19.8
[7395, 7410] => 19.1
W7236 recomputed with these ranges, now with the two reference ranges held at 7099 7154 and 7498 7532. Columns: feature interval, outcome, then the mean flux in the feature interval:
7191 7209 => 1.1 angstrom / 19.1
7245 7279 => 0.2 angstrom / 20.1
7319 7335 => 0.7 angstrom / 19.2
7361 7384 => 0.1 angstrom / 19.9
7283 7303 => 0.1 angstrom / 20.1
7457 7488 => -0.4 angstrom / 20.1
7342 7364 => 0.2 angstrom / 19.9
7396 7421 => 1.4 angstrom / 18.8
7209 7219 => 0.2 angstrom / 19.8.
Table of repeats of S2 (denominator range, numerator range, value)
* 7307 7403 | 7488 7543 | 1.01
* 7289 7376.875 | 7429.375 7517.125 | 1.01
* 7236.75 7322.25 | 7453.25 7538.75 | 1.00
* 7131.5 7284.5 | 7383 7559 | 0.99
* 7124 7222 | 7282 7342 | 0.99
